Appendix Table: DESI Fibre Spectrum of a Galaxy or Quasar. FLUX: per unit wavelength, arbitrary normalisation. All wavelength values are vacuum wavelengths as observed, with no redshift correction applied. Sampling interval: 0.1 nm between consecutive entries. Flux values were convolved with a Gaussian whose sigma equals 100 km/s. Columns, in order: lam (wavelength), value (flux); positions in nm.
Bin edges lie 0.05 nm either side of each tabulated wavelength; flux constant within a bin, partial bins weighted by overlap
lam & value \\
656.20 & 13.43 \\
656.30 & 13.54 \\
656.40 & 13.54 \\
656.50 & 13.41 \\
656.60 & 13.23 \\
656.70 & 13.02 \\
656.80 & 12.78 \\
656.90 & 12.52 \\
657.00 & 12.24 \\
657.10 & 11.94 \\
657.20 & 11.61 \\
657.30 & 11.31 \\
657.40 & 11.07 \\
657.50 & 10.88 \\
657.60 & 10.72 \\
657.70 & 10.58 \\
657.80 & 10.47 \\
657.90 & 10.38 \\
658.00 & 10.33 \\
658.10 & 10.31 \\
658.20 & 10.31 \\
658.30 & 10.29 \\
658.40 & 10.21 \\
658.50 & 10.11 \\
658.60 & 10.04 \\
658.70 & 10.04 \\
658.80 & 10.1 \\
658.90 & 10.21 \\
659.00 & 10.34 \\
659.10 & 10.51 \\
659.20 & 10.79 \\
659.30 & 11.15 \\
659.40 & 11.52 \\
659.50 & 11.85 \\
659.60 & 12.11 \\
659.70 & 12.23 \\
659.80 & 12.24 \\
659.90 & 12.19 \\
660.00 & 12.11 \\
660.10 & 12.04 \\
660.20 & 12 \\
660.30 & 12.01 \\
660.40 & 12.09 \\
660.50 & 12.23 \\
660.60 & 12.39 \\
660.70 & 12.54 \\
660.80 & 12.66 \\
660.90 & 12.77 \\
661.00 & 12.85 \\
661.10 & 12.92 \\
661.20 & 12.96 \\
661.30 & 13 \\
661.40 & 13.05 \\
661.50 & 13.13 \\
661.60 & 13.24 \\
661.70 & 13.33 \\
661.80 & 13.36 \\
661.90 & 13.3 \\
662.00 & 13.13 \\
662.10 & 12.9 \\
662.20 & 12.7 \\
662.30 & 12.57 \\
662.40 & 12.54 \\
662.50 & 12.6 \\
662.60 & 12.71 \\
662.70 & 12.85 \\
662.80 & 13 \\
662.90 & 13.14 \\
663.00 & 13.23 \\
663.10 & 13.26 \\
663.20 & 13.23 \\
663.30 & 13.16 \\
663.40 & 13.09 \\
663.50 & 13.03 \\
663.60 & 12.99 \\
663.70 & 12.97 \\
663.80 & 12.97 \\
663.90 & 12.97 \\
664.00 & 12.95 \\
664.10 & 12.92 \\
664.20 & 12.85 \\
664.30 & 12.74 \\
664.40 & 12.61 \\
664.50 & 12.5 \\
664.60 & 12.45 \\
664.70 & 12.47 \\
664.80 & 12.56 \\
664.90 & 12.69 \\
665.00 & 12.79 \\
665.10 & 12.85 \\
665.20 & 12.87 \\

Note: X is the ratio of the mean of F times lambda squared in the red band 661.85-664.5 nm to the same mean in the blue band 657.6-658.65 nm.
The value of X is 1.3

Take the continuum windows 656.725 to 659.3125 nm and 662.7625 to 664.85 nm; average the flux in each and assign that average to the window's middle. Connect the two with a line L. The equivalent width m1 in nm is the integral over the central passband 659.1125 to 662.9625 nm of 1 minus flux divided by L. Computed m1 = -0.19 nm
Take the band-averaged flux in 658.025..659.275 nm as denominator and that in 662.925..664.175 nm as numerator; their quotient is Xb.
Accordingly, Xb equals 1.3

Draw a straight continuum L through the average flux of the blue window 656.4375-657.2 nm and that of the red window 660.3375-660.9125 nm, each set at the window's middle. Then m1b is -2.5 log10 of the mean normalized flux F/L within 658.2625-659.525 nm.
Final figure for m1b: 0.19 mag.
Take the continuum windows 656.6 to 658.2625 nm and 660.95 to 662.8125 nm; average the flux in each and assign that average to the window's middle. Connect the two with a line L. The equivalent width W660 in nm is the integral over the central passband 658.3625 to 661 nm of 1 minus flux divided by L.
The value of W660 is 0.14 nm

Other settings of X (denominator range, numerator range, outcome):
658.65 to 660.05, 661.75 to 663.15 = 1.16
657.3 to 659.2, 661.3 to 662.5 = 1.26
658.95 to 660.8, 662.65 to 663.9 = 1.12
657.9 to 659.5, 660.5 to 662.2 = 1.25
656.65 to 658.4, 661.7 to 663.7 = 1.18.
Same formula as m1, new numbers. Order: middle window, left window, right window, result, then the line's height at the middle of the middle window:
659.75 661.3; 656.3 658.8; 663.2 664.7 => -0.05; 12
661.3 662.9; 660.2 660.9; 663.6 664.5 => -0.05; 12.6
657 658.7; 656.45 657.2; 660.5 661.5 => 0.27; 12.7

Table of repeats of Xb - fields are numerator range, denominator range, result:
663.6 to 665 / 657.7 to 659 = 1.24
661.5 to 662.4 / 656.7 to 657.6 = 1.10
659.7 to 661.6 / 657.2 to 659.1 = 1.20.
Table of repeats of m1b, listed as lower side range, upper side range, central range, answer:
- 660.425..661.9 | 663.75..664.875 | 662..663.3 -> -0.01 mag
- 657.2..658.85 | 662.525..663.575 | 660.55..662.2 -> -0.07 mag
